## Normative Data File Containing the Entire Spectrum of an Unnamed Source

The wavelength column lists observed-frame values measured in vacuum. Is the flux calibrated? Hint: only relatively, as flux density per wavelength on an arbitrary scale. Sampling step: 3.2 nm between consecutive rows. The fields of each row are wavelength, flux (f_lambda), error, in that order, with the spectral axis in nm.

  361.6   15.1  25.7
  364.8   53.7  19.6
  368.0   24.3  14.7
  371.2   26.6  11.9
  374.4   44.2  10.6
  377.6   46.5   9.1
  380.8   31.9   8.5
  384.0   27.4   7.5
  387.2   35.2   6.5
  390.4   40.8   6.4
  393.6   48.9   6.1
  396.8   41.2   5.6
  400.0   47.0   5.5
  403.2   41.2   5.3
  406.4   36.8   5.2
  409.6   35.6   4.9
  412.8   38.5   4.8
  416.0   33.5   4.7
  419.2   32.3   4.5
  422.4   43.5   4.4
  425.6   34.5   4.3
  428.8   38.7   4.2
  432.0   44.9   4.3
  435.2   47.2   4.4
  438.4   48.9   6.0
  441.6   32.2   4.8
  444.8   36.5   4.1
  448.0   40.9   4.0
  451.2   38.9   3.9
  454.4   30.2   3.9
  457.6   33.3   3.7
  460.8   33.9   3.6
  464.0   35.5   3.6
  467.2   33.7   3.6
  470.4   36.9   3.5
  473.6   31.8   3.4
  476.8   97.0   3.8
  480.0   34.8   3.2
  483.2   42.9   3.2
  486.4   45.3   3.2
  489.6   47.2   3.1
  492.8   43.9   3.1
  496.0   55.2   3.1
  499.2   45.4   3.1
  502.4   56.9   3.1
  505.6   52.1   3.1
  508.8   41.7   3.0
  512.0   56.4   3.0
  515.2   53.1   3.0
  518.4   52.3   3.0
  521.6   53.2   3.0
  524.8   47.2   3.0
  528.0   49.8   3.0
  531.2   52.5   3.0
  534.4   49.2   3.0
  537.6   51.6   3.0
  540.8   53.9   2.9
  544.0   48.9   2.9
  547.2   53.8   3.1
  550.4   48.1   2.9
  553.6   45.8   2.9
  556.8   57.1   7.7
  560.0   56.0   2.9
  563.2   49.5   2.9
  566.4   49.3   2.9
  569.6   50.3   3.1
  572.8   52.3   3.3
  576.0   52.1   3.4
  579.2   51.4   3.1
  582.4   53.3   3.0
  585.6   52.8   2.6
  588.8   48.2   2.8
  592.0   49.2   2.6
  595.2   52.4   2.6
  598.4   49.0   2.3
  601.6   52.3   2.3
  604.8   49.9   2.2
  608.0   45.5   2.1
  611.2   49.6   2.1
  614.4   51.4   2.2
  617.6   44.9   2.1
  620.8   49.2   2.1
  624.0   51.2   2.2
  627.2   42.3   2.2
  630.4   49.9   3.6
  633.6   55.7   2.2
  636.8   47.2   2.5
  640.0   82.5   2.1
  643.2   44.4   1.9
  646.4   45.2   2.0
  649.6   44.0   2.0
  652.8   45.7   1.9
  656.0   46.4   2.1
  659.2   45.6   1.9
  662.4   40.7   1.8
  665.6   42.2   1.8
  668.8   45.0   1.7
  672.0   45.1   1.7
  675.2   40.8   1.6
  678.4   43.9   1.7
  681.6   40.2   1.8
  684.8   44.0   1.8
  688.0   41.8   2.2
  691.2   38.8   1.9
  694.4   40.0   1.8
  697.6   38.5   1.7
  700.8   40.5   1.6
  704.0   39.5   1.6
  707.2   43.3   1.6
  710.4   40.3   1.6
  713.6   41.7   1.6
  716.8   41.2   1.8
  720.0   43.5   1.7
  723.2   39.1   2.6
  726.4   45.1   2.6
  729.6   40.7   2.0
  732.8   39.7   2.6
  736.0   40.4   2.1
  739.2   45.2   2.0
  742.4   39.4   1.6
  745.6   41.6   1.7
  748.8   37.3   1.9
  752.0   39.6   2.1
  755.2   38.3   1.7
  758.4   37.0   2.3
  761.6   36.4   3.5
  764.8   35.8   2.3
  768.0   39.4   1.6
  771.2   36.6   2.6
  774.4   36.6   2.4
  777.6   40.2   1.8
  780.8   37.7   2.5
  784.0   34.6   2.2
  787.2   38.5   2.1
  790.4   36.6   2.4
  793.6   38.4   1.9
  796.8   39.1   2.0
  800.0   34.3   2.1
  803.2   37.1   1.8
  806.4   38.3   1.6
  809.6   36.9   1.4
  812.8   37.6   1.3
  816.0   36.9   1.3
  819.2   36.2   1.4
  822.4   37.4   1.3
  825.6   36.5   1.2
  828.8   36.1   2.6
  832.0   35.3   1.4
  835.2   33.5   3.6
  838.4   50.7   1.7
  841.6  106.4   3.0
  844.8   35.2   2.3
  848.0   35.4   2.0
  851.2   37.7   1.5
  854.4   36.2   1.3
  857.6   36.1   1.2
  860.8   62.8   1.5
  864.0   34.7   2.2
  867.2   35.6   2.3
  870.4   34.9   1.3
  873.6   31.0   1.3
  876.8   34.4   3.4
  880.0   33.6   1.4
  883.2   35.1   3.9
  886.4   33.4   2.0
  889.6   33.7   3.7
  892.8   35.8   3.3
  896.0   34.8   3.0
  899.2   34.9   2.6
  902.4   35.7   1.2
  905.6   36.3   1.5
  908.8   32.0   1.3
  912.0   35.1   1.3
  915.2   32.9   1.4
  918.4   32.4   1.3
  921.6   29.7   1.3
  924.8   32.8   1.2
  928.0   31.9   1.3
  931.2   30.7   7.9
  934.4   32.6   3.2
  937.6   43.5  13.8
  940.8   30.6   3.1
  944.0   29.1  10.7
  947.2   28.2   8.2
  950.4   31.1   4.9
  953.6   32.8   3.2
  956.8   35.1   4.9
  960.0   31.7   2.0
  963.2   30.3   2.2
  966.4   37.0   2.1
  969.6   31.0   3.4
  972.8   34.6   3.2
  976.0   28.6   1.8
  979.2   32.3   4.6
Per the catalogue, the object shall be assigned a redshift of 0.28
